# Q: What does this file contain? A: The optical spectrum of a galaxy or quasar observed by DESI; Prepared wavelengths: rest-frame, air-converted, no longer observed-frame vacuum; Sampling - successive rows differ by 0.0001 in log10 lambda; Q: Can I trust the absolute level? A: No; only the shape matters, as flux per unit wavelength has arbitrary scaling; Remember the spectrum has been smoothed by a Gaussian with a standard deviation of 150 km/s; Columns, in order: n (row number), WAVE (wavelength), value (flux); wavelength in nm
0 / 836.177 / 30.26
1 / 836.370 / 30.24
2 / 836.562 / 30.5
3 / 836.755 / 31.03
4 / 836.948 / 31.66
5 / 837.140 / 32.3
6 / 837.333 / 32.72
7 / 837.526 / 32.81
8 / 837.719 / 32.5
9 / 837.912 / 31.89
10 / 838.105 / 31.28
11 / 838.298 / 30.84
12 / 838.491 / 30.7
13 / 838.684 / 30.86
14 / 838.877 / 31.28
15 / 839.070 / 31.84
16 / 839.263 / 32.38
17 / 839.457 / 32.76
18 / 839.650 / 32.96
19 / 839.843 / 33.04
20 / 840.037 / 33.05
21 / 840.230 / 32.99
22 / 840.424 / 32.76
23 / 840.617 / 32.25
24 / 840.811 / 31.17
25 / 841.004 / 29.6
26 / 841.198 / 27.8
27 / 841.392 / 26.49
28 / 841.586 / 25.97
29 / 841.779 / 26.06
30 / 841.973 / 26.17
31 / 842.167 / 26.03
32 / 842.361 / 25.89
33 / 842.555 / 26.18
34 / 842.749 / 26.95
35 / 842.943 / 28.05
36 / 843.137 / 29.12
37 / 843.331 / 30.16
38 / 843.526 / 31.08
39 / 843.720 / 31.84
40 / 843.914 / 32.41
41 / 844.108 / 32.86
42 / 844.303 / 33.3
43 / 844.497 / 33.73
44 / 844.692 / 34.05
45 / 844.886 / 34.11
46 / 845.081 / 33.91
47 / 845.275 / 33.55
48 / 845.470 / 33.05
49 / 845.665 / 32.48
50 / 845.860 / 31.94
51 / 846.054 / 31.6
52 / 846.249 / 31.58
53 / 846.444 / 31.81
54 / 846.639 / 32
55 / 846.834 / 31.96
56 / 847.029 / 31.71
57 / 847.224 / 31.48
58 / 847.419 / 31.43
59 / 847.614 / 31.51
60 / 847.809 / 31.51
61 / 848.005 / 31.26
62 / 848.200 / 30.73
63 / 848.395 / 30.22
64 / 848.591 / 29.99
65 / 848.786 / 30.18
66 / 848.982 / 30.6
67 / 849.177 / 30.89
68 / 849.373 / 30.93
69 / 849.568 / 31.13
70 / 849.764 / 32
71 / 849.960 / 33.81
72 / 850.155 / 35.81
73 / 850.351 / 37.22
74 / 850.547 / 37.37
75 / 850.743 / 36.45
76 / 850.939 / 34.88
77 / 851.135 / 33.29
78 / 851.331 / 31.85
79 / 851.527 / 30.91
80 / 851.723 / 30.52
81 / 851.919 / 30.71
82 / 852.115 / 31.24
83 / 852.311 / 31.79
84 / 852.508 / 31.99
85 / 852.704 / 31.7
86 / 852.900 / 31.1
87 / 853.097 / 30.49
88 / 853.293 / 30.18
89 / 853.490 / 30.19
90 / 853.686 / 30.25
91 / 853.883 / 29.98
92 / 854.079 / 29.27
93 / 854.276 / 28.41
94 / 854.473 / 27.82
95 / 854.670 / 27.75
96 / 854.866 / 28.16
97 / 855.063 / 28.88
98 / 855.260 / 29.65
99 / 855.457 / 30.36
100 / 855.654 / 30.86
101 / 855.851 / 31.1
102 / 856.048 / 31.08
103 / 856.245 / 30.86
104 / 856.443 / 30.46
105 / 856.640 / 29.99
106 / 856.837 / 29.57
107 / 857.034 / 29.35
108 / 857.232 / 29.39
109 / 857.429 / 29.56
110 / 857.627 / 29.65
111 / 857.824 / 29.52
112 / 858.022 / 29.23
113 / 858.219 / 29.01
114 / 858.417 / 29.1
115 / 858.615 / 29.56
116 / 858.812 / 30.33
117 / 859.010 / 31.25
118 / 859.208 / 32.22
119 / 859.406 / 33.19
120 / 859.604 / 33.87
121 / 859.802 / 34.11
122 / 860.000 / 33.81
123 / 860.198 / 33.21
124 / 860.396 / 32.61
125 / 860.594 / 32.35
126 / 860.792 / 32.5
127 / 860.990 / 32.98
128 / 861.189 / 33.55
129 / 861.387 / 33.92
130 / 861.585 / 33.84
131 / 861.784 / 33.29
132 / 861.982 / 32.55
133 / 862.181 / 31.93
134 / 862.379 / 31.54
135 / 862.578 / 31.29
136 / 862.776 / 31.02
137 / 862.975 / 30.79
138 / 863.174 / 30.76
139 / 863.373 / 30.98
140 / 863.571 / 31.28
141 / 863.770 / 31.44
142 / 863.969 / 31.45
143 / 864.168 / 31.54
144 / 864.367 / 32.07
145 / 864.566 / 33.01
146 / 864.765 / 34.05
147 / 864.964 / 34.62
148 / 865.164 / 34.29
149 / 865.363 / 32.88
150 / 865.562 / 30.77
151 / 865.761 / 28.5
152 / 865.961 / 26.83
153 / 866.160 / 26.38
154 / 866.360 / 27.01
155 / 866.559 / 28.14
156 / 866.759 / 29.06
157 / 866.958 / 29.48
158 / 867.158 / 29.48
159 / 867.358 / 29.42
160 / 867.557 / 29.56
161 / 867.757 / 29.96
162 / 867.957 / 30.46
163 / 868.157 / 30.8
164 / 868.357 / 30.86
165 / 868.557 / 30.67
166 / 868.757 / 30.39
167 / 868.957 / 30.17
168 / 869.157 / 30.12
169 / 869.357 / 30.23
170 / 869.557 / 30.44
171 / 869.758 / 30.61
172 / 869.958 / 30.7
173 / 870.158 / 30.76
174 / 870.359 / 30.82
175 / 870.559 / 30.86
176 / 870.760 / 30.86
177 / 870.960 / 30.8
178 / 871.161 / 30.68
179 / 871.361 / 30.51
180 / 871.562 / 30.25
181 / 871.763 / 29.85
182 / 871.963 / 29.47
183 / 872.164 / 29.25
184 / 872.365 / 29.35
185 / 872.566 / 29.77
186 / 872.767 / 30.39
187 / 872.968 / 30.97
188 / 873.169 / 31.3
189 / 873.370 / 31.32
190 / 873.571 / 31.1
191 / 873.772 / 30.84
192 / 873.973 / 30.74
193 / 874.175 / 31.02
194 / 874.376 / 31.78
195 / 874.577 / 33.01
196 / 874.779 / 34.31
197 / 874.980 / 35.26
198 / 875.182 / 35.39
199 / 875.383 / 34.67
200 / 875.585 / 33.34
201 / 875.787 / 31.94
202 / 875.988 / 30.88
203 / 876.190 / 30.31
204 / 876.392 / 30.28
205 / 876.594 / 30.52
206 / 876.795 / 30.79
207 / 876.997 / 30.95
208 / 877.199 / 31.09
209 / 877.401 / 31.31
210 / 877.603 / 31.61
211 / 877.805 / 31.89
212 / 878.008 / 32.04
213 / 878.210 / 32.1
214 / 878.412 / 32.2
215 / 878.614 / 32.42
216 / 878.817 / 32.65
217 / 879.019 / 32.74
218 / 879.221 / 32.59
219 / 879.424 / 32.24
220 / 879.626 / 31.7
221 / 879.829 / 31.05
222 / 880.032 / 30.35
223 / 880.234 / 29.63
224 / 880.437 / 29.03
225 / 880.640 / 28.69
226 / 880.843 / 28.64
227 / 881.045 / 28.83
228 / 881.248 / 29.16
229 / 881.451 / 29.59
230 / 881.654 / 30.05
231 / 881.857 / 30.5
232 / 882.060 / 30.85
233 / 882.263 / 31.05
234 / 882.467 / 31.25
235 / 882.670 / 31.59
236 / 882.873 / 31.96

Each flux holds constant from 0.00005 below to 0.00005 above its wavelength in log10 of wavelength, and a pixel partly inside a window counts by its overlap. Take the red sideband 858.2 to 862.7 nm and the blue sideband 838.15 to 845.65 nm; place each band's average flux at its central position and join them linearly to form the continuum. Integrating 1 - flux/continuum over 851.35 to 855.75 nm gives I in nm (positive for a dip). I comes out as 0.22 nm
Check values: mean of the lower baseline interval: 30.7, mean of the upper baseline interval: 32.3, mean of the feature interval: 30.1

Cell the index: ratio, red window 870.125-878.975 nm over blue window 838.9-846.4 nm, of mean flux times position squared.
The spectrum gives 1.1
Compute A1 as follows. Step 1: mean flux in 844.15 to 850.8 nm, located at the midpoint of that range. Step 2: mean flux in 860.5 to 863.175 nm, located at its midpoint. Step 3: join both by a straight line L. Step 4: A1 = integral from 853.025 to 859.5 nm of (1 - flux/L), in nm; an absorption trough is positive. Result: 0.502 nm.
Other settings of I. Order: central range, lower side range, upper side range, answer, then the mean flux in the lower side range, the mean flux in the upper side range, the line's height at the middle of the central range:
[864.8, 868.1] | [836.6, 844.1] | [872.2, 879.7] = 0.16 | 30.4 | 31.8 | 31.4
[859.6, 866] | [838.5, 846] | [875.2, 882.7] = -0.26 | 30.8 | 31.1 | 31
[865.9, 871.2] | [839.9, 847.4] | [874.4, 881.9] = 0.24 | 30.7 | 31.5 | 31.3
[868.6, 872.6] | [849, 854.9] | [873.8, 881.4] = 0.16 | 31.6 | 31.5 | 31.6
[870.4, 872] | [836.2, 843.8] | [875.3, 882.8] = 0.02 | 30.3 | 31.1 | 30.9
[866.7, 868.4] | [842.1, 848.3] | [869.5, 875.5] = 0.07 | 31.3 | 31.2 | 31.2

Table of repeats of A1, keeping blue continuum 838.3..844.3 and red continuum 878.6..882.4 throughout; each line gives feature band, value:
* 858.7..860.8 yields -0.163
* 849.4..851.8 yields -0.279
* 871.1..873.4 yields 0.019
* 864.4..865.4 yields -0.110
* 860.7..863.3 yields -0.167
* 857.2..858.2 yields 0.028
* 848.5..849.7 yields -0.019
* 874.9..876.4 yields -0.116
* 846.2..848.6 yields -0.096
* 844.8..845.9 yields -0.113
